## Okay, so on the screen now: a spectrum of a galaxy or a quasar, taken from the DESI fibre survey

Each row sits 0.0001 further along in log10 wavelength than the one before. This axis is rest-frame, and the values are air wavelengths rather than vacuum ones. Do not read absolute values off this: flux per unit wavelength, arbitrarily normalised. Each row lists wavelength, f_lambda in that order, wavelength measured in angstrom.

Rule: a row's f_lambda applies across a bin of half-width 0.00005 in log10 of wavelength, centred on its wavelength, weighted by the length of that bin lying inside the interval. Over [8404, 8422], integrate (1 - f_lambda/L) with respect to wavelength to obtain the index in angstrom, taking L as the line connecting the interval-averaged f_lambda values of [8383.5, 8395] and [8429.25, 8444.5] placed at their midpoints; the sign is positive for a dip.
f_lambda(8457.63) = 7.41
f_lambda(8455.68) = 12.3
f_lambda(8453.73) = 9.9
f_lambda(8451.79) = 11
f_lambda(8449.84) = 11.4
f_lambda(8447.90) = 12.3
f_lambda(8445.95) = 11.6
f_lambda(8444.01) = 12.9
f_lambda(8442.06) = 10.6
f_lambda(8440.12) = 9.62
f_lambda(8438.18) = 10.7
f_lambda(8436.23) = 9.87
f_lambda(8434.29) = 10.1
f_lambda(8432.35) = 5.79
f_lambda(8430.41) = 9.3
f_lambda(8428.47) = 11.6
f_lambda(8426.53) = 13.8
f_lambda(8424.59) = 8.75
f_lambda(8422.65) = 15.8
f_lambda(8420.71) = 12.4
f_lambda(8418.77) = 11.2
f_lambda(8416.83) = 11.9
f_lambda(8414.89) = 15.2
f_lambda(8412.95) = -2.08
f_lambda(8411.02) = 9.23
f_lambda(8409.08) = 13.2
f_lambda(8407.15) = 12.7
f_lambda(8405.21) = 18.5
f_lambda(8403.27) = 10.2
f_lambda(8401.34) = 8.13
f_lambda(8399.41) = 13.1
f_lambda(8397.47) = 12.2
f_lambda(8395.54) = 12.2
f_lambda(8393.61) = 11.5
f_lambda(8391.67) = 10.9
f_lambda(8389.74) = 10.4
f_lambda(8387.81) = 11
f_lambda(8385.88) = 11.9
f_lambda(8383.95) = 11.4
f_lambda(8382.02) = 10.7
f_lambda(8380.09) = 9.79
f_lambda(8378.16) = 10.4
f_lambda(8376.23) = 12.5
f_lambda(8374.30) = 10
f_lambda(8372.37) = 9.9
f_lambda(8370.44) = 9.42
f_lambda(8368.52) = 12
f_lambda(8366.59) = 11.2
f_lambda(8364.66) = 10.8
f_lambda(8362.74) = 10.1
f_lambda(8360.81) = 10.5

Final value -1.57 angstrom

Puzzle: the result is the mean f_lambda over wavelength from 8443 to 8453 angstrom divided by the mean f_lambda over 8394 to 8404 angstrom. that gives 1.05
